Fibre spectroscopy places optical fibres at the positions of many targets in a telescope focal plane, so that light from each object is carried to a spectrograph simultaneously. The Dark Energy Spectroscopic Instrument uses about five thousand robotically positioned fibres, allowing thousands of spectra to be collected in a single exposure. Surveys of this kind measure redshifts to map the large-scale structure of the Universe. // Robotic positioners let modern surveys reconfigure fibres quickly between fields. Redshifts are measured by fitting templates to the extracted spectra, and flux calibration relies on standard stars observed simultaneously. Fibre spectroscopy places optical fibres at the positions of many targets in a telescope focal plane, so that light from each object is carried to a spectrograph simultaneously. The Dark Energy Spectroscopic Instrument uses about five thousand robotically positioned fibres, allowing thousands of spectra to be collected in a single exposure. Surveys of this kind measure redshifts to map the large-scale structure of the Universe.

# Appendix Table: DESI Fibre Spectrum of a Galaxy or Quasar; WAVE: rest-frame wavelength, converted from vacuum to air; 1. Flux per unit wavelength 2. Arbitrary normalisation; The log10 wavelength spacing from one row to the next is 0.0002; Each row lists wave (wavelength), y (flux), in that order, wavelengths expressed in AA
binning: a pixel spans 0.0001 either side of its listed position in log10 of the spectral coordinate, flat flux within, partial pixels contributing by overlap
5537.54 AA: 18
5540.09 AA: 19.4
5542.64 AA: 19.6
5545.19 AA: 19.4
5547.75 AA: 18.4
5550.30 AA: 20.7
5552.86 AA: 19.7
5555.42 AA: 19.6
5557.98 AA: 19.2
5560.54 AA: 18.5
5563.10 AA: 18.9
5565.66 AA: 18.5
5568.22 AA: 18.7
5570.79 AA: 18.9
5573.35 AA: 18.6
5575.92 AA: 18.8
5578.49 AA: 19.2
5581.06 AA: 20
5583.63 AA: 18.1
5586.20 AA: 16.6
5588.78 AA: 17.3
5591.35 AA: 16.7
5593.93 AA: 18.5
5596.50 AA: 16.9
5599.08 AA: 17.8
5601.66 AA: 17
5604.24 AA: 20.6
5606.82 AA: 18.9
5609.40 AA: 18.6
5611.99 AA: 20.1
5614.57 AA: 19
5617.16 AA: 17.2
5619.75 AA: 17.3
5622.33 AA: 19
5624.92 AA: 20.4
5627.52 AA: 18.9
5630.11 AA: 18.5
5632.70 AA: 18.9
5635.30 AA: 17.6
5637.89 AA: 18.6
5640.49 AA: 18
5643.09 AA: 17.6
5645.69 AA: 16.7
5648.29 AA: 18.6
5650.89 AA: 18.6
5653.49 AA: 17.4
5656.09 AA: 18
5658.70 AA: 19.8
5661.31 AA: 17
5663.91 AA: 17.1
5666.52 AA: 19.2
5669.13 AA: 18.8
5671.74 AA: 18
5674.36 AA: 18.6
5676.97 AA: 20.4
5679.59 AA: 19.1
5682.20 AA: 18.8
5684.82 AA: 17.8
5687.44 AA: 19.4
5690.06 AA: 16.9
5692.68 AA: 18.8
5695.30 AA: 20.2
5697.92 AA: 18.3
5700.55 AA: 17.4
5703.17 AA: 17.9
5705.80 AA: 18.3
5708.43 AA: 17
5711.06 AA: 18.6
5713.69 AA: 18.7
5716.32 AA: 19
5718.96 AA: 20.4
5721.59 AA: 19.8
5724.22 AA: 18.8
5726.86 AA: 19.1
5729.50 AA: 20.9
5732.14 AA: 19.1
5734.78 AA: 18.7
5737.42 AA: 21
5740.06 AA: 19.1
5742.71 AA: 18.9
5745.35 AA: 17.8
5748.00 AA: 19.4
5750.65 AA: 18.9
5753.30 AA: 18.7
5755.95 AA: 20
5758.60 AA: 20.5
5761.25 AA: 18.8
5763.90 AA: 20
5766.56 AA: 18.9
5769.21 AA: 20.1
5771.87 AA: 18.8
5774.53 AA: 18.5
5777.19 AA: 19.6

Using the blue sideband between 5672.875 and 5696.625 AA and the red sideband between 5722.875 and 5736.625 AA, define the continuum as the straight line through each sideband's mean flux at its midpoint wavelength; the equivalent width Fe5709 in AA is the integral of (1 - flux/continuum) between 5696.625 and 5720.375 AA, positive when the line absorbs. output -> 0.9 AA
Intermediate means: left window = 18.9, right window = 19.4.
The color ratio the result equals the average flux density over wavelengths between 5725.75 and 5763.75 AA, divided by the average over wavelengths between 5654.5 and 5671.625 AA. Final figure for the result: 1.06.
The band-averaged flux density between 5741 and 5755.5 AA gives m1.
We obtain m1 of 18.8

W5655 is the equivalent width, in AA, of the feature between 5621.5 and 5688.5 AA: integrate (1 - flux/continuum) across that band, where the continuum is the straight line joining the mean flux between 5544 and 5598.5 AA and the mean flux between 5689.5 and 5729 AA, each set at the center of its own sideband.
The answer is 0.6 AA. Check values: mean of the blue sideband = 18.6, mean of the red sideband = 18.7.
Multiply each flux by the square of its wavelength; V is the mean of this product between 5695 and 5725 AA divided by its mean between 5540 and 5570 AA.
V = 1.03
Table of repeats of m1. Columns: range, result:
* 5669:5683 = 19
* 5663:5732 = 18.8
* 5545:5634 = 18.7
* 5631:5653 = 18.1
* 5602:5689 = 18.5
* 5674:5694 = 18.7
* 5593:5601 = 17.6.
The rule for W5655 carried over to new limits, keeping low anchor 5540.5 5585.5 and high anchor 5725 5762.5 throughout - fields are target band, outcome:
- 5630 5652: 1.3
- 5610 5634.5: 0.5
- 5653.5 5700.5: 1.7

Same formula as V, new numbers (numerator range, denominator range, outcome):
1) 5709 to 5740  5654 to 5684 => 1.06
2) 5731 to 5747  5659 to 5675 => 1.08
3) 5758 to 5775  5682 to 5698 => 1.07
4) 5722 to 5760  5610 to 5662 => 1.09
